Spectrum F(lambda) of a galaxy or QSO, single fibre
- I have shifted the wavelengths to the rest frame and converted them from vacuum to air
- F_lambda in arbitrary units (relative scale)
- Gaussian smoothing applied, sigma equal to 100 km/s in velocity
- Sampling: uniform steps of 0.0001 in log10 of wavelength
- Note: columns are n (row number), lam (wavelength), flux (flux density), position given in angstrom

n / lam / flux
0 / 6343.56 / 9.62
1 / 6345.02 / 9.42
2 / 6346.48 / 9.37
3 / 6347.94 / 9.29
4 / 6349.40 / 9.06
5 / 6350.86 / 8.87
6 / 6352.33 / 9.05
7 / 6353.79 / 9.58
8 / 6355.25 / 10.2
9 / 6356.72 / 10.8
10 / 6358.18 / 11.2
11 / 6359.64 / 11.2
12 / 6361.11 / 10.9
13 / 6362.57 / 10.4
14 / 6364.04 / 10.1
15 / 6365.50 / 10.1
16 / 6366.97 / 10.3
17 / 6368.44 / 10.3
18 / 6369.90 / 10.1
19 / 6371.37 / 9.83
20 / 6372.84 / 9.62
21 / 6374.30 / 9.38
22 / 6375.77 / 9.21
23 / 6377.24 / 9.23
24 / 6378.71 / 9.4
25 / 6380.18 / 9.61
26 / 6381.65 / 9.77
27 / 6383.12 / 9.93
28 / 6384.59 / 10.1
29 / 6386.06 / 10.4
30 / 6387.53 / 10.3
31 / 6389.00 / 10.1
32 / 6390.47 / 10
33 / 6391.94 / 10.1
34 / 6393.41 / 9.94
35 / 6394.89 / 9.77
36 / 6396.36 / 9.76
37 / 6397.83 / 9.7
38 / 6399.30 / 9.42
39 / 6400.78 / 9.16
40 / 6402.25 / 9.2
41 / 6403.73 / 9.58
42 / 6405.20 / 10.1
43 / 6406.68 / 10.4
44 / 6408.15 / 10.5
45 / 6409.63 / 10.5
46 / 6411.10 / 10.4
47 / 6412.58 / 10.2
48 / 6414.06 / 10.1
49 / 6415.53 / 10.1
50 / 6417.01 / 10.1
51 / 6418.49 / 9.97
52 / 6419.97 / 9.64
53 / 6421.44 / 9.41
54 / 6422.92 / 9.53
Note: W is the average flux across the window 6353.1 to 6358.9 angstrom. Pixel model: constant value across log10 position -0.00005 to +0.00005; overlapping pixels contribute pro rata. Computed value 10.5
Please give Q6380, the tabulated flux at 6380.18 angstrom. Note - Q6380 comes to 9.61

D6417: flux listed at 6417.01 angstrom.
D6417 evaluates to 10.1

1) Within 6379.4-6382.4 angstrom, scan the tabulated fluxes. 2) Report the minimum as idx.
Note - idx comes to 9.61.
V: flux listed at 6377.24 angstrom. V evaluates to 9.23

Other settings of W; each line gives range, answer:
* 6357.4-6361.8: 11.1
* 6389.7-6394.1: 10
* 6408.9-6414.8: 10.3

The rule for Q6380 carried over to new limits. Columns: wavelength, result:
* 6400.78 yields 9.16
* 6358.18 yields 11.2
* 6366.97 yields 10.3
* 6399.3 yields 9.42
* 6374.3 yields 9.38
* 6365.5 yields 10.1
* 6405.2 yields 10.1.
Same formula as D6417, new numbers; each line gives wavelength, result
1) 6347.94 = 9.29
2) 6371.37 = 9.83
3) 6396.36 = 9.76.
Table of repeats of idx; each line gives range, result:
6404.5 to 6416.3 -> 10.1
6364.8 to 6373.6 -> 9.62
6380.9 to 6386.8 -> 9.77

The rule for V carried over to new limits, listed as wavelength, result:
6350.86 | 8.87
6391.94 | 10.1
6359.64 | 11.2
